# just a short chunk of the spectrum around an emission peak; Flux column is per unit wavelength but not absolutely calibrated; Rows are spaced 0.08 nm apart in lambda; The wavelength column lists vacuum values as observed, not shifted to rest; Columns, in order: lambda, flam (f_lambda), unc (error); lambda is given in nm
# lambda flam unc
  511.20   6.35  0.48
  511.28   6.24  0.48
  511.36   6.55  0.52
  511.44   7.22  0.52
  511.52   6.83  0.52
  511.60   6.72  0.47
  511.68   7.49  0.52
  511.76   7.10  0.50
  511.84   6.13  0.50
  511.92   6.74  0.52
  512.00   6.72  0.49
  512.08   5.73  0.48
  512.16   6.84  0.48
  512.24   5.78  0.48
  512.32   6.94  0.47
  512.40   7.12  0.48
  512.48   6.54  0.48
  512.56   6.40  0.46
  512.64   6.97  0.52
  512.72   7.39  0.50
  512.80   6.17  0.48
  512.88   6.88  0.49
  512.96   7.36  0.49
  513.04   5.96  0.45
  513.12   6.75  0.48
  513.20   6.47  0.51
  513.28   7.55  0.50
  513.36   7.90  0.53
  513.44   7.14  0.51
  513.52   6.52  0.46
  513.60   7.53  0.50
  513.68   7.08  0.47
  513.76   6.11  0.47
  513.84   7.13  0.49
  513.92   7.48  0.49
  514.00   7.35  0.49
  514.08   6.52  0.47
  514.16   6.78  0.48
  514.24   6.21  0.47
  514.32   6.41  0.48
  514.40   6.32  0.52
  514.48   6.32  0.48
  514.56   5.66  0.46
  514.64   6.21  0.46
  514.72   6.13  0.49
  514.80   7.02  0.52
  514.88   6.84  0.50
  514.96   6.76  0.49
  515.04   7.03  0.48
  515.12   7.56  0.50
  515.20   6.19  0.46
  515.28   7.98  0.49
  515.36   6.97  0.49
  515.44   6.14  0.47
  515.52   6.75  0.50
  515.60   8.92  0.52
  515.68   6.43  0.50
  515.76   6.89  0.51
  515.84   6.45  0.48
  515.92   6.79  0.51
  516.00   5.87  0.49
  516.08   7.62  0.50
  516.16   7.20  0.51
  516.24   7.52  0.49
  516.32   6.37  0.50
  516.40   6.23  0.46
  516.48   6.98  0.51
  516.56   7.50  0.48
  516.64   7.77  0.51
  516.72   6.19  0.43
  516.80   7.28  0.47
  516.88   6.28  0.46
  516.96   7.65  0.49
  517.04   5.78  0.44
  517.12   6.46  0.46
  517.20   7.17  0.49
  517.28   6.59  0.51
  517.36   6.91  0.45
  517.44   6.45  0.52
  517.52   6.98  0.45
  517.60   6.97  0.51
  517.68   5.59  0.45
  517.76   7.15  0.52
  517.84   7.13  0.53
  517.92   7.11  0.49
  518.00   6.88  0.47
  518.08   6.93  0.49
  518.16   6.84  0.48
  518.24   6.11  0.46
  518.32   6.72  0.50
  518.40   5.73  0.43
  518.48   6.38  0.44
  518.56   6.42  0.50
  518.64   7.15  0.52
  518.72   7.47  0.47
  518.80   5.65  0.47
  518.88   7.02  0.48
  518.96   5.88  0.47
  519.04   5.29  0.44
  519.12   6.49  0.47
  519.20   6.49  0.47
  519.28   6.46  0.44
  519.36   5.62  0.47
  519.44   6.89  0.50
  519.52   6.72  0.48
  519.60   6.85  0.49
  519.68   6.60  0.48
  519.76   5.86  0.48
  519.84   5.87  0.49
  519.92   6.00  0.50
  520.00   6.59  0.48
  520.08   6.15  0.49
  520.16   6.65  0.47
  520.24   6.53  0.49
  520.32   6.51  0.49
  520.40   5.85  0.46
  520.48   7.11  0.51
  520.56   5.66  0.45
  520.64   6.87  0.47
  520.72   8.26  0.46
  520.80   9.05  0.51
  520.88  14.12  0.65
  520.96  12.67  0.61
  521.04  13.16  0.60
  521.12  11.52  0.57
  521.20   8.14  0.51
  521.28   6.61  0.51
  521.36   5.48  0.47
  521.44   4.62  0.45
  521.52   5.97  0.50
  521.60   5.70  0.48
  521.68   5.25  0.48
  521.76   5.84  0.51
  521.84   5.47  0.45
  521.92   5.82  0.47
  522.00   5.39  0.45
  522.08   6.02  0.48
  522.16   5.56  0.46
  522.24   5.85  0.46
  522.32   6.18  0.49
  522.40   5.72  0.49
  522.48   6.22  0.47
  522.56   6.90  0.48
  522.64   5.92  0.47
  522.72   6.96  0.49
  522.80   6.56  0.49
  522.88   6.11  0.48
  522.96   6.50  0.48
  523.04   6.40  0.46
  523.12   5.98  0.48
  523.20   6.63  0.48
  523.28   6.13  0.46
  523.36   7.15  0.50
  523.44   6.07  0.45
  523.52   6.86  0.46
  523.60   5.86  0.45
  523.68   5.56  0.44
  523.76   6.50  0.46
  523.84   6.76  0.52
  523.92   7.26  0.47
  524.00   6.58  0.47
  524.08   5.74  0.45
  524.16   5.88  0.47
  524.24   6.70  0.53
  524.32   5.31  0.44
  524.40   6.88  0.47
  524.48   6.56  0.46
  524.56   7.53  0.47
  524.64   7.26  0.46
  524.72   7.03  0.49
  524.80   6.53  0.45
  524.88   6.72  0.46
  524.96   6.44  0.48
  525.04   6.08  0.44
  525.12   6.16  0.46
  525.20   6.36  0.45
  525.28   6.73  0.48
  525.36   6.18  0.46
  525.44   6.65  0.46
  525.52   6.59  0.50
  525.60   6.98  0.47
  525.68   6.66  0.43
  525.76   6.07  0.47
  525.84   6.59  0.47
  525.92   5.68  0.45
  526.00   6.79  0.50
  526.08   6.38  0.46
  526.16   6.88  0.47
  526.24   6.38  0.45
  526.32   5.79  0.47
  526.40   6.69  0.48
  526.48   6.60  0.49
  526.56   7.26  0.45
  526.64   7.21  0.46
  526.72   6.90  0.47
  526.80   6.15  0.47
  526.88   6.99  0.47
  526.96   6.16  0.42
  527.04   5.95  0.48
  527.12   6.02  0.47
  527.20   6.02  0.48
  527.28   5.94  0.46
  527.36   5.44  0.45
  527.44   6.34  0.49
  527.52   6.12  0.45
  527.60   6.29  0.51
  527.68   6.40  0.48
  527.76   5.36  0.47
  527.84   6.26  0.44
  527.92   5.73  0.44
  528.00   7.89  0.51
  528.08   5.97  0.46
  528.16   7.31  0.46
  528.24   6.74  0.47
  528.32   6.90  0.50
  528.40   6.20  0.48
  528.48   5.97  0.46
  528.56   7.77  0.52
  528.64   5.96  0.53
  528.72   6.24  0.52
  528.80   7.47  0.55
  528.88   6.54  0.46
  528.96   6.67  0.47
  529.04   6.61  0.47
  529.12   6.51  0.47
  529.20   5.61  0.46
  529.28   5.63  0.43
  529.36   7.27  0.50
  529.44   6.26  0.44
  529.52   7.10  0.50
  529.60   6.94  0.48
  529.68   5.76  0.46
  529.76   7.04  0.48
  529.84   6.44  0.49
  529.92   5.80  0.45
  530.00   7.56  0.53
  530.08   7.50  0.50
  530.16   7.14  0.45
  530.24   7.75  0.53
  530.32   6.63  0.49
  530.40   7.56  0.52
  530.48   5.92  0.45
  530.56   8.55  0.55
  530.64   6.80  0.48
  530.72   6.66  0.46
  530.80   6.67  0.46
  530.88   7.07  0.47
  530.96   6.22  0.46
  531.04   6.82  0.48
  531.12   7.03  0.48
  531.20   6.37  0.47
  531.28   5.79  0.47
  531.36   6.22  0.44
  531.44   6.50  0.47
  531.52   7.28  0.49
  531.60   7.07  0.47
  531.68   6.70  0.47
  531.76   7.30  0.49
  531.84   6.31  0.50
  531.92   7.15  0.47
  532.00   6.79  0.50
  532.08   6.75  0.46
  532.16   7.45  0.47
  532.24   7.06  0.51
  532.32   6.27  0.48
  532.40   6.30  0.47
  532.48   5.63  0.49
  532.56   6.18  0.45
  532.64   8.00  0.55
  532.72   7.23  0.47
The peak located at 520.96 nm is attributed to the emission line Hbeta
